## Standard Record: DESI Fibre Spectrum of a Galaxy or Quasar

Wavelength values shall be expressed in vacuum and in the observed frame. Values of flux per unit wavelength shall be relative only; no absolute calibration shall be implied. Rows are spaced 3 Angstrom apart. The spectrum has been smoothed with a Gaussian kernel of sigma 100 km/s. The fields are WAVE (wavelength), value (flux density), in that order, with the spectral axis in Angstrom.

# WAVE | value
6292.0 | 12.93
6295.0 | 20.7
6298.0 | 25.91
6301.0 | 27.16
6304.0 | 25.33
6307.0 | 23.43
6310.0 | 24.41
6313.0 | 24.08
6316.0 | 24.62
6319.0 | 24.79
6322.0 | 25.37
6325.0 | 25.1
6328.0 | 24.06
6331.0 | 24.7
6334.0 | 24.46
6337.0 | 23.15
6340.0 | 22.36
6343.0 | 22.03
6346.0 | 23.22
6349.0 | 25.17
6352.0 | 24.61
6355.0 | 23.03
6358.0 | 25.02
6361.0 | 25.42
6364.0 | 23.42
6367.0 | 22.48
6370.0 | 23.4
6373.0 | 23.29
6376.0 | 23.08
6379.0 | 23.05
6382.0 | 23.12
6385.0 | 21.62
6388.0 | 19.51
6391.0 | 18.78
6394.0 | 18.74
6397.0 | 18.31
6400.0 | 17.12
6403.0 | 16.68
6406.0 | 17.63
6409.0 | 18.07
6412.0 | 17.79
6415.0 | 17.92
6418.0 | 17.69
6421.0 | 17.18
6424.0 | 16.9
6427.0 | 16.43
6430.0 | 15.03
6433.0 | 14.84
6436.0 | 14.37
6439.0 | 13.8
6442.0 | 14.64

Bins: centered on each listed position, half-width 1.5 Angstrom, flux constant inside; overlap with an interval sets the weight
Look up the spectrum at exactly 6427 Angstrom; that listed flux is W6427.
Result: 16.43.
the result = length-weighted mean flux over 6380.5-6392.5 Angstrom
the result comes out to 20.8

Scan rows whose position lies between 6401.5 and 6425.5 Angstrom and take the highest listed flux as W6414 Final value 18.07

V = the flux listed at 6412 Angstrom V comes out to 17.79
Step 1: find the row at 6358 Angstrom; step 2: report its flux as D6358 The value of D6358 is 25.02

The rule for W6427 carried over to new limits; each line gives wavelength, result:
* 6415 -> 17.92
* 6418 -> 17.69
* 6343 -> 22.03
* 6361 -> 25.42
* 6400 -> 17.12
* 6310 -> 24.41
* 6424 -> 16.9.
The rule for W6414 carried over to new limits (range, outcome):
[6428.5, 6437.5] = 15.03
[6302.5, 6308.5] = 25.33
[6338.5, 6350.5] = 25.17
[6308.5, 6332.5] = 25.37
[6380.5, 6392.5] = 23.12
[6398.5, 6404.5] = 17.12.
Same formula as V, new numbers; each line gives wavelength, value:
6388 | 19.51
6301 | 27.16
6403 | 16.68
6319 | 24.79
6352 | 24.61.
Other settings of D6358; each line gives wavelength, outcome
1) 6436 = 14.37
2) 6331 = 24.7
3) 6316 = 24.62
